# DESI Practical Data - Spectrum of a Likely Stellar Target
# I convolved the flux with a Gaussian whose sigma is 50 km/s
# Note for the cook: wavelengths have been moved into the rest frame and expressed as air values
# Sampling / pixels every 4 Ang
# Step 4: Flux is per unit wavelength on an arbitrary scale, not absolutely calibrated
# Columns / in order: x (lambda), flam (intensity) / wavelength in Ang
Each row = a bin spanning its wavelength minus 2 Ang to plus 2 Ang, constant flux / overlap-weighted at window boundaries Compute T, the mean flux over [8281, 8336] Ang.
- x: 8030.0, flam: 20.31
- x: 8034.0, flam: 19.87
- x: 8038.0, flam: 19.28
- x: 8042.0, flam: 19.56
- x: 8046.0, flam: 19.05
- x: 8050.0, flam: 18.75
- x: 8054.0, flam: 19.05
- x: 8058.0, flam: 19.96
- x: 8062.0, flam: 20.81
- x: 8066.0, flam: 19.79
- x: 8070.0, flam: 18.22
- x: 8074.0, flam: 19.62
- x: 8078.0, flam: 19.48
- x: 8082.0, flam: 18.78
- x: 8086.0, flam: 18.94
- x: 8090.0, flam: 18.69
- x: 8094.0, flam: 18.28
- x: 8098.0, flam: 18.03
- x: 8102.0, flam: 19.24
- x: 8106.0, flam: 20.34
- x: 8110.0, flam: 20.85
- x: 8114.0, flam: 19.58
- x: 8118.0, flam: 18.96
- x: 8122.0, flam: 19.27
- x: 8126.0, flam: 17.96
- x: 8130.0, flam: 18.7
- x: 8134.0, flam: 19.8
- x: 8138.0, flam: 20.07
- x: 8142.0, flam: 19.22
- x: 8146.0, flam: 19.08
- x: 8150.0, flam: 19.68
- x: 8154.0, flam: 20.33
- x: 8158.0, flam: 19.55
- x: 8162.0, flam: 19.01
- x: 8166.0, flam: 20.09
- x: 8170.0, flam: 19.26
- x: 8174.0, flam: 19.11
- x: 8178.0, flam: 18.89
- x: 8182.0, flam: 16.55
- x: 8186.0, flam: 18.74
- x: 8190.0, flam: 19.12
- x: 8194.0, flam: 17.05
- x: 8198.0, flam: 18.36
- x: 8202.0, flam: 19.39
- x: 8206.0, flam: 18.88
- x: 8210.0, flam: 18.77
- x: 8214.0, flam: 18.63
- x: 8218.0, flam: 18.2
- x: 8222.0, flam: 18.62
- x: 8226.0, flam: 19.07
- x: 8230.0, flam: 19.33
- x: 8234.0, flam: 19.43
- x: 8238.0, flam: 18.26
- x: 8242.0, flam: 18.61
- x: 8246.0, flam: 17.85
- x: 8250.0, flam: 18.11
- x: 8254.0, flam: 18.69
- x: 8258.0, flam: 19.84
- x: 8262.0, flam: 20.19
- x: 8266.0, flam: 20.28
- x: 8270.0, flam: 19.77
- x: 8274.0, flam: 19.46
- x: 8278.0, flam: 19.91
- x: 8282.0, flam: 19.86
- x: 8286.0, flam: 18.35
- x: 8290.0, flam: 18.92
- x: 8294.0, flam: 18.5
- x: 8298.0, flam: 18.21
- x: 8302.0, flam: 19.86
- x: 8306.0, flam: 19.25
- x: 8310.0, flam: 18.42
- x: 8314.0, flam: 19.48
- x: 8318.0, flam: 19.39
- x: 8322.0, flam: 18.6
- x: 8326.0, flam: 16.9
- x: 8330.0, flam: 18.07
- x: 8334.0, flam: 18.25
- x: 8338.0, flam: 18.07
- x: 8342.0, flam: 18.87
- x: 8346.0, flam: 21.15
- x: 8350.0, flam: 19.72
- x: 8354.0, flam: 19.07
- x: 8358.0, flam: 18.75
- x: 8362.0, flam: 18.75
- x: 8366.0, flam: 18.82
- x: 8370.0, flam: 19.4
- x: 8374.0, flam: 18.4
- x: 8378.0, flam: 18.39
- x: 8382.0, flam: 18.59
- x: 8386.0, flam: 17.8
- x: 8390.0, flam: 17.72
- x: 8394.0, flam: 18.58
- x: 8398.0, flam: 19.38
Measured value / 18.7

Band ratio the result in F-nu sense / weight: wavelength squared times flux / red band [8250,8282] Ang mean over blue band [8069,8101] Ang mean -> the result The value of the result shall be 1.1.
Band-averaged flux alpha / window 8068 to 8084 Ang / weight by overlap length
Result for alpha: 19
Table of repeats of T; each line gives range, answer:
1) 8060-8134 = 19.2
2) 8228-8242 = 18.9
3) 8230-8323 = 19.1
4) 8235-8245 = 18.5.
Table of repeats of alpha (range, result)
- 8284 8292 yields 18.6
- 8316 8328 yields 18.3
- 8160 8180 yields 19.3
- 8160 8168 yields 19.6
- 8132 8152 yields 19.6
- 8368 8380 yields 18.7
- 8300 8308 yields 19.6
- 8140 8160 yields 19.6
